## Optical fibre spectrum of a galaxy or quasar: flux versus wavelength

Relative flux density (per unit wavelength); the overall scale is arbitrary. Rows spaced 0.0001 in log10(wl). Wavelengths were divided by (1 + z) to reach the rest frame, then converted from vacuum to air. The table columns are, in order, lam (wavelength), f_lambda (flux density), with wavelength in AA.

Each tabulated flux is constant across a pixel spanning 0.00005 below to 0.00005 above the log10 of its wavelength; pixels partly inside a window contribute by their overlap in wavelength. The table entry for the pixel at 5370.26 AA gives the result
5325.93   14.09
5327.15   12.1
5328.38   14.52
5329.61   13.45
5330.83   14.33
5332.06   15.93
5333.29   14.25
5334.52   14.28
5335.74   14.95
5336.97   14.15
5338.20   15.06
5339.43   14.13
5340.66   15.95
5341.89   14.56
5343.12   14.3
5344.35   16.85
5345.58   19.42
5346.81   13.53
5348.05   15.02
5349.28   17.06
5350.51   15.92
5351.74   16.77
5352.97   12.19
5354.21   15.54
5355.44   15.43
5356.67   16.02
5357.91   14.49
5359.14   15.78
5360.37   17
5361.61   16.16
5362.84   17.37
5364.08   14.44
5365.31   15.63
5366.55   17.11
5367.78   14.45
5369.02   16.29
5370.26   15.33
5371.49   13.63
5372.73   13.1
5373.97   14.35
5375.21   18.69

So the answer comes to 15.33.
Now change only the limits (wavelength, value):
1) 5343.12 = 14.3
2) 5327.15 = 12.1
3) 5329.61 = 13.45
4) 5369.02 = 16.29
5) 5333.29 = 14.25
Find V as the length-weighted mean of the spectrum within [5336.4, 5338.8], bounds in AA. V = 14.6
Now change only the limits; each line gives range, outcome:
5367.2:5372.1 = 14.9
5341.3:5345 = 15.3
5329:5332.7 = 14.6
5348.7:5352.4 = 16.6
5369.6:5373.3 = 14.1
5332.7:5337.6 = 14.4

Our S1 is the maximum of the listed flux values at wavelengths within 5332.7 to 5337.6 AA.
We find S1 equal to 14.95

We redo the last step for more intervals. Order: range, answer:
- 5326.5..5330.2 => 14.52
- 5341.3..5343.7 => 14.56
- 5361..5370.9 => 17.37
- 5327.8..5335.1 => 15.93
